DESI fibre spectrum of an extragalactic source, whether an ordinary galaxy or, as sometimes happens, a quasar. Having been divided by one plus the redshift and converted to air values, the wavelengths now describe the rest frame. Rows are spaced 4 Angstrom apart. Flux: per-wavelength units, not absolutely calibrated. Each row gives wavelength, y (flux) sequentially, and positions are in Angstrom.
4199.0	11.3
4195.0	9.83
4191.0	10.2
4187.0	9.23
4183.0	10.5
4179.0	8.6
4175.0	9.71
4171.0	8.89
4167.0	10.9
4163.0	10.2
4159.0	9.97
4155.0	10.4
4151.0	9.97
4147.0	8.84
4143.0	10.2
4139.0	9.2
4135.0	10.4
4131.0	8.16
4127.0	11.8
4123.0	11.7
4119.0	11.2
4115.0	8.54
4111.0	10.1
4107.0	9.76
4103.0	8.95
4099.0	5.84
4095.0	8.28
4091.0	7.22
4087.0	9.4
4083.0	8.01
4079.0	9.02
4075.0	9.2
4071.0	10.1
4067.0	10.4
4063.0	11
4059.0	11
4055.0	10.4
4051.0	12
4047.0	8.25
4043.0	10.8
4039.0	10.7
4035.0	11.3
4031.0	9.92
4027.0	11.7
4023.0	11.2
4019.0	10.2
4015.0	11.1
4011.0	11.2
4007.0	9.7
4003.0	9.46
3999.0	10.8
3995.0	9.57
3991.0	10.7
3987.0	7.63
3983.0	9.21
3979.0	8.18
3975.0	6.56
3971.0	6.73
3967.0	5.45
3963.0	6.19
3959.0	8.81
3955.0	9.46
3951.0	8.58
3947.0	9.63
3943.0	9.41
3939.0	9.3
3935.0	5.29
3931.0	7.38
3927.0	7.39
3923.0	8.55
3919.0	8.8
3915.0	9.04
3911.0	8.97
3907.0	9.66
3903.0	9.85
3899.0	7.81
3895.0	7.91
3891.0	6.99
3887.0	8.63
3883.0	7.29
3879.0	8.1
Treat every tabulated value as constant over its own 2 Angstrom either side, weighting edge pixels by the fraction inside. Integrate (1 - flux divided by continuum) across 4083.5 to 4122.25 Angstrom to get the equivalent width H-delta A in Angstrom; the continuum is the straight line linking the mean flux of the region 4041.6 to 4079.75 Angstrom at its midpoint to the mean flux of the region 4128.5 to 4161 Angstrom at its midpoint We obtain 4.2 Angstrom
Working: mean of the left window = 10.2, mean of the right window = 9.68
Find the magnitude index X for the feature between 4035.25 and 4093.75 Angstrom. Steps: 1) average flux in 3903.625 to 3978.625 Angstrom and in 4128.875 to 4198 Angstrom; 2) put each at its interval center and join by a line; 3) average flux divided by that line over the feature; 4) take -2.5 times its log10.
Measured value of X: -0.10 mag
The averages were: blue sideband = 8.1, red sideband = 9.74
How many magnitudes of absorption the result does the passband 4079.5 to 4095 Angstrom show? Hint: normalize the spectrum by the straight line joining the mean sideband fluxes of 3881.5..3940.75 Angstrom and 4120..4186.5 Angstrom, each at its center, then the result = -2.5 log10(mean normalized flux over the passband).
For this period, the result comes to 0.14 mag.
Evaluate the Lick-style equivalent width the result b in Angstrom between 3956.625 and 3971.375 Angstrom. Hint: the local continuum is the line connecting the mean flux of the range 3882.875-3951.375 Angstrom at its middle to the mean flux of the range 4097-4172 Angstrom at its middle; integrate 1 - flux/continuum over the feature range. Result 3.1 Angstrom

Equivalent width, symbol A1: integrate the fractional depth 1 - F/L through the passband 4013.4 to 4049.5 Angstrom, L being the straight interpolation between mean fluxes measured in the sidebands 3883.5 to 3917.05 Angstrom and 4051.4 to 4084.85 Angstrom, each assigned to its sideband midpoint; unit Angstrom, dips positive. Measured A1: -3.4 Angstrom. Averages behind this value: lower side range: 8.55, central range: 10.6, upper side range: 10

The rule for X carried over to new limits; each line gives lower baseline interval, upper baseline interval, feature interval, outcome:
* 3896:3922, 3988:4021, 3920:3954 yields 0.136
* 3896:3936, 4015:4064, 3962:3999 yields 0.199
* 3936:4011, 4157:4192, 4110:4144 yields -0.069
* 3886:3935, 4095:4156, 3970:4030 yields -0.094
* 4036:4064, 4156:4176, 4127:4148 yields 0.056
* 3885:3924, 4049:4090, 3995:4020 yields -0.096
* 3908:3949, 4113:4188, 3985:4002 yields -0.095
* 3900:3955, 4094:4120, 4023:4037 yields -0.246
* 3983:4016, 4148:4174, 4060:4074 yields -0.051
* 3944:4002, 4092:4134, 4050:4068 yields -0.208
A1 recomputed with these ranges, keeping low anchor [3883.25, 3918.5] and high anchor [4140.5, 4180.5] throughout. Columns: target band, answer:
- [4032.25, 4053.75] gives -3.17 Angstrom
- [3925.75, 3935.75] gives 2.16 Angstrom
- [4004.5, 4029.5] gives -4.68 Angstrom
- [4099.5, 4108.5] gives 0.72 Angstrom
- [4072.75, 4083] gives 0.51 Angstrom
